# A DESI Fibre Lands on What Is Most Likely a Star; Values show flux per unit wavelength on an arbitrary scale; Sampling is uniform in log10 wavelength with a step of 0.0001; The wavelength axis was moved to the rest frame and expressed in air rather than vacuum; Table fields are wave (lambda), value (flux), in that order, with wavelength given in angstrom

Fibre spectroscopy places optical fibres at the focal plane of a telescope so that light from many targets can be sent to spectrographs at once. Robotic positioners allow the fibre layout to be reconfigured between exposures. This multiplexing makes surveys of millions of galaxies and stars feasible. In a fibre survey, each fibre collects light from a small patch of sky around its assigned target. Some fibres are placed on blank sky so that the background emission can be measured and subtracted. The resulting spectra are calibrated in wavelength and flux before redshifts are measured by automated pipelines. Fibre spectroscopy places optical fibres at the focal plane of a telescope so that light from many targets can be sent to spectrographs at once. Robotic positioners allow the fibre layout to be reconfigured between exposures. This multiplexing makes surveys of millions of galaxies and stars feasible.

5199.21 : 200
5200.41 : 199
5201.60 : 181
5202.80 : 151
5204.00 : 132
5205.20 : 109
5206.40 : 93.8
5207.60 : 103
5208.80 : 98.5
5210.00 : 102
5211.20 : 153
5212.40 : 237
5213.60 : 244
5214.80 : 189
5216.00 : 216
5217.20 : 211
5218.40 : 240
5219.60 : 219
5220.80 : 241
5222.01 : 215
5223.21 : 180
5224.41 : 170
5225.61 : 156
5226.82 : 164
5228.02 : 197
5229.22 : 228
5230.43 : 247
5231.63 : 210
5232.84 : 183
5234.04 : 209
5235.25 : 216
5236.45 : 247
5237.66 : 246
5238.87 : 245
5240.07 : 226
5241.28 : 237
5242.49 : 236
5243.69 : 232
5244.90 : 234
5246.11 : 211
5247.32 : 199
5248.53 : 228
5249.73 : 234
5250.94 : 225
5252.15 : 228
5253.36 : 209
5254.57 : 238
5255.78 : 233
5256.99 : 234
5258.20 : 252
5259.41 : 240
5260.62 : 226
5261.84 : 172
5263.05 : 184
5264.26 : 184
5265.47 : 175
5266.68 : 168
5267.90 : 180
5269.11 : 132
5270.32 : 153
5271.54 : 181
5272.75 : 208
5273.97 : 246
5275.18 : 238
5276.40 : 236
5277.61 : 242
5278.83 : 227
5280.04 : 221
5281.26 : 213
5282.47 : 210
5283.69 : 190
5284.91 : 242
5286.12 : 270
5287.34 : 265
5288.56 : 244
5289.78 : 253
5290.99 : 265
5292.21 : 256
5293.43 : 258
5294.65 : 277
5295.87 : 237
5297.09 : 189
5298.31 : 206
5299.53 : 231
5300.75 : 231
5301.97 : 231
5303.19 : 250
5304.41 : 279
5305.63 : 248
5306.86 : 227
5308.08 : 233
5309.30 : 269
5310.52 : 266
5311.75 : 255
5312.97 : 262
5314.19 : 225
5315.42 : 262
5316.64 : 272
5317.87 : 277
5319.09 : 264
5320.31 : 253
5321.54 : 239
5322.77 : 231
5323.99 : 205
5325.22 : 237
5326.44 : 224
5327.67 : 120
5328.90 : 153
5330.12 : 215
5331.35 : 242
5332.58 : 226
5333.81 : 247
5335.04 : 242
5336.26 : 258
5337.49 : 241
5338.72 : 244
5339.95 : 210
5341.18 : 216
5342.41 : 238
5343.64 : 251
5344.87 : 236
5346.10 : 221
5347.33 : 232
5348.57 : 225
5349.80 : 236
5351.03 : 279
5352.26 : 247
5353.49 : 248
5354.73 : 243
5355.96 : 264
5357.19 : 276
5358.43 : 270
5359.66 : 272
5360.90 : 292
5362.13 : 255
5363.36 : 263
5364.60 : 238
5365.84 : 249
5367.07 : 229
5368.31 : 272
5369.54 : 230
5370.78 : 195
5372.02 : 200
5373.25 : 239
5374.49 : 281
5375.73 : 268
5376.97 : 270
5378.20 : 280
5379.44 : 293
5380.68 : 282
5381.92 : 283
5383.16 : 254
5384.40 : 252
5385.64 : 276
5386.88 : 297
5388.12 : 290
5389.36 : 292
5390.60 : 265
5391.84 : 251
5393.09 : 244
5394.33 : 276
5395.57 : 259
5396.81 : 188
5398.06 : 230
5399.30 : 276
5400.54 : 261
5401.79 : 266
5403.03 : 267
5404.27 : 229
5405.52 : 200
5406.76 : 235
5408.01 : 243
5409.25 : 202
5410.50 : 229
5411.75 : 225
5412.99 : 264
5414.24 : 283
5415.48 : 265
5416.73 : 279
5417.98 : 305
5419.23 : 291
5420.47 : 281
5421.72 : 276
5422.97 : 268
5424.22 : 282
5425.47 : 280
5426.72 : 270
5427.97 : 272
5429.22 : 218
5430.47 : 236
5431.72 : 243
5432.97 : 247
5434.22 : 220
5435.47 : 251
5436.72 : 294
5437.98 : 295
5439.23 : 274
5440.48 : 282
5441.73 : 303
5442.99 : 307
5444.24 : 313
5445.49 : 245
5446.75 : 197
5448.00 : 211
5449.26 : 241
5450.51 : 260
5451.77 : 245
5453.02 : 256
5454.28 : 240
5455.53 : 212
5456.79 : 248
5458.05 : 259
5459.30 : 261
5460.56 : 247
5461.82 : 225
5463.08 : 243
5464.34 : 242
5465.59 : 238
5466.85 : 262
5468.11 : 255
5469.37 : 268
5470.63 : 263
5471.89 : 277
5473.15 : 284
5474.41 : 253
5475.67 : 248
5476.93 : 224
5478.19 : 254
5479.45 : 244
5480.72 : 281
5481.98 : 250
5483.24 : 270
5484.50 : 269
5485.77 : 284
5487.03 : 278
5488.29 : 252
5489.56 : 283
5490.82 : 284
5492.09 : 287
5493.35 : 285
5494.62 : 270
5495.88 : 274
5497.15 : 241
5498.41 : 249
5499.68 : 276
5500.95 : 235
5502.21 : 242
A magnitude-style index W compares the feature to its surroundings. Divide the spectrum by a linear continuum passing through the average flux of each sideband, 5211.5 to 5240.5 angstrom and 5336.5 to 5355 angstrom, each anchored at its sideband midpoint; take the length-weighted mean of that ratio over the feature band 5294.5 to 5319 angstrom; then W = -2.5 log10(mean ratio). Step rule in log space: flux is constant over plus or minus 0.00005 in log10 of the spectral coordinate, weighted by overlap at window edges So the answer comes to -0.07 mag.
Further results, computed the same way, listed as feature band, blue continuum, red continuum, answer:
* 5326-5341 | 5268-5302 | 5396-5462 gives 0.084 mag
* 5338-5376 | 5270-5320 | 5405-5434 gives 0.010 mag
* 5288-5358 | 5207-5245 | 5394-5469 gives -0.057 mag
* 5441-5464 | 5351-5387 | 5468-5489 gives 0.046 mag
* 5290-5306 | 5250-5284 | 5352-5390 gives -0.086 mag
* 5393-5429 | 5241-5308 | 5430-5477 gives -0.039 mag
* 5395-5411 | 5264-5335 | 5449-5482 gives 0.025 mag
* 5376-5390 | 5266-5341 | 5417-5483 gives -0.137 mag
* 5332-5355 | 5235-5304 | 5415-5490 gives -0.002 mag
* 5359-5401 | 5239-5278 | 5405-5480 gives -0.077 mag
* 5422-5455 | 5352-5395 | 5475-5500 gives 0.015 mag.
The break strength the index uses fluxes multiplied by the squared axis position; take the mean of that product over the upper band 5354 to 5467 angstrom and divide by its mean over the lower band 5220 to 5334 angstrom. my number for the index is 1.20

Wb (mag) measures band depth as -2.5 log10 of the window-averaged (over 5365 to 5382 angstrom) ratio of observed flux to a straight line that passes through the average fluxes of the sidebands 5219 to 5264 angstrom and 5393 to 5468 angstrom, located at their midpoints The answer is -0.05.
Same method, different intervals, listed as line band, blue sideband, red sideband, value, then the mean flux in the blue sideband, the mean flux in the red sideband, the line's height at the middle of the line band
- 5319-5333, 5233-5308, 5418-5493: 0.095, 224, 261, 235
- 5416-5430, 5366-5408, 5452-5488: -0.078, 255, 255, 255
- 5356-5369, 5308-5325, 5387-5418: -0.041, 251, 253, 252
